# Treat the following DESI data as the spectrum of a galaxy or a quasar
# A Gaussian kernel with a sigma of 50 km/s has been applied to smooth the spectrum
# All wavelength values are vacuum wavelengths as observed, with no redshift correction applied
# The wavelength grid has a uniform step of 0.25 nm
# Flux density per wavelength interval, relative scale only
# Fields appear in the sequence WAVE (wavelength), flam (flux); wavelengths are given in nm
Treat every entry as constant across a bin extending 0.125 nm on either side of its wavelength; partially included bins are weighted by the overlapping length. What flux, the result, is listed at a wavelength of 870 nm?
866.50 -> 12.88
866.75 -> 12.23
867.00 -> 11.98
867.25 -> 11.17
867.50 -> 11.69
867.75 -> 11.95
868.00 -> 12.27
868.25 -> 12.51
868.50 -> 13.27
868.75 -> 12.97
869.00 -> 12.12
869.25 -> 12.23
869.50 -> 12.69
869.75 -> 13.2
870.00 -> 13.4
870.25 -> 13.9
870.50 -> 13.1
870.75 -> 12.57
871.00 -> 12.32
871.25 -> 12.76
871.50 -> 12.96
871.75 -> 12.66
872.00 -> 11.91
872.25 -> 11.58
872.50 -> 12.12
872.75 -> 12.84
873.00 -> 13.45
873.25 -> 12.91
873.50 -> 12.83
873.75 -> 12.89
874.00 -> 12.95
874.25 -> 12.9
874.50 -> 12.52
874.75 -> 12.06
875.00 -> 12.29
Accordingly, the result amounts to 13.4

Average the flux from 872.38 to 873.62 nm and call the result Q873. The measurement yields 12.8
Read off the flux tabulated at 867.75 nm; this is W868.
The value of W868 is 11.95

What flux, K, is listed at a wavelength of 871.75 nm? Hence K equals 12.66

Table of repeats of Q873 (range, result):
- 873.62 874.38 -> 12.9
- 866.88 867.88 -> 11.7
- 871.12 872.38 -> 12.4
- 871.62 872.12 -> 12.3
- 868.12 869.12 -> 12.7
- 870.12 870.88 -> 13.2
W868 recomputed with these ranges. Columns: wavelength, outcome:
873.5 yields 12.83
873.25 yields 12.91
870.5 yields 13.1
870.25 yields 13.9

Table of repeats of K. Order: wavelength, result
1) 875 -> 12.29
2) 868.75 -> 12.97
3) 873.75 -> 12.89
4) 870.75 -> 12.57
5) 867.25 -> 11.17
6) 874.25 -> 12.9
